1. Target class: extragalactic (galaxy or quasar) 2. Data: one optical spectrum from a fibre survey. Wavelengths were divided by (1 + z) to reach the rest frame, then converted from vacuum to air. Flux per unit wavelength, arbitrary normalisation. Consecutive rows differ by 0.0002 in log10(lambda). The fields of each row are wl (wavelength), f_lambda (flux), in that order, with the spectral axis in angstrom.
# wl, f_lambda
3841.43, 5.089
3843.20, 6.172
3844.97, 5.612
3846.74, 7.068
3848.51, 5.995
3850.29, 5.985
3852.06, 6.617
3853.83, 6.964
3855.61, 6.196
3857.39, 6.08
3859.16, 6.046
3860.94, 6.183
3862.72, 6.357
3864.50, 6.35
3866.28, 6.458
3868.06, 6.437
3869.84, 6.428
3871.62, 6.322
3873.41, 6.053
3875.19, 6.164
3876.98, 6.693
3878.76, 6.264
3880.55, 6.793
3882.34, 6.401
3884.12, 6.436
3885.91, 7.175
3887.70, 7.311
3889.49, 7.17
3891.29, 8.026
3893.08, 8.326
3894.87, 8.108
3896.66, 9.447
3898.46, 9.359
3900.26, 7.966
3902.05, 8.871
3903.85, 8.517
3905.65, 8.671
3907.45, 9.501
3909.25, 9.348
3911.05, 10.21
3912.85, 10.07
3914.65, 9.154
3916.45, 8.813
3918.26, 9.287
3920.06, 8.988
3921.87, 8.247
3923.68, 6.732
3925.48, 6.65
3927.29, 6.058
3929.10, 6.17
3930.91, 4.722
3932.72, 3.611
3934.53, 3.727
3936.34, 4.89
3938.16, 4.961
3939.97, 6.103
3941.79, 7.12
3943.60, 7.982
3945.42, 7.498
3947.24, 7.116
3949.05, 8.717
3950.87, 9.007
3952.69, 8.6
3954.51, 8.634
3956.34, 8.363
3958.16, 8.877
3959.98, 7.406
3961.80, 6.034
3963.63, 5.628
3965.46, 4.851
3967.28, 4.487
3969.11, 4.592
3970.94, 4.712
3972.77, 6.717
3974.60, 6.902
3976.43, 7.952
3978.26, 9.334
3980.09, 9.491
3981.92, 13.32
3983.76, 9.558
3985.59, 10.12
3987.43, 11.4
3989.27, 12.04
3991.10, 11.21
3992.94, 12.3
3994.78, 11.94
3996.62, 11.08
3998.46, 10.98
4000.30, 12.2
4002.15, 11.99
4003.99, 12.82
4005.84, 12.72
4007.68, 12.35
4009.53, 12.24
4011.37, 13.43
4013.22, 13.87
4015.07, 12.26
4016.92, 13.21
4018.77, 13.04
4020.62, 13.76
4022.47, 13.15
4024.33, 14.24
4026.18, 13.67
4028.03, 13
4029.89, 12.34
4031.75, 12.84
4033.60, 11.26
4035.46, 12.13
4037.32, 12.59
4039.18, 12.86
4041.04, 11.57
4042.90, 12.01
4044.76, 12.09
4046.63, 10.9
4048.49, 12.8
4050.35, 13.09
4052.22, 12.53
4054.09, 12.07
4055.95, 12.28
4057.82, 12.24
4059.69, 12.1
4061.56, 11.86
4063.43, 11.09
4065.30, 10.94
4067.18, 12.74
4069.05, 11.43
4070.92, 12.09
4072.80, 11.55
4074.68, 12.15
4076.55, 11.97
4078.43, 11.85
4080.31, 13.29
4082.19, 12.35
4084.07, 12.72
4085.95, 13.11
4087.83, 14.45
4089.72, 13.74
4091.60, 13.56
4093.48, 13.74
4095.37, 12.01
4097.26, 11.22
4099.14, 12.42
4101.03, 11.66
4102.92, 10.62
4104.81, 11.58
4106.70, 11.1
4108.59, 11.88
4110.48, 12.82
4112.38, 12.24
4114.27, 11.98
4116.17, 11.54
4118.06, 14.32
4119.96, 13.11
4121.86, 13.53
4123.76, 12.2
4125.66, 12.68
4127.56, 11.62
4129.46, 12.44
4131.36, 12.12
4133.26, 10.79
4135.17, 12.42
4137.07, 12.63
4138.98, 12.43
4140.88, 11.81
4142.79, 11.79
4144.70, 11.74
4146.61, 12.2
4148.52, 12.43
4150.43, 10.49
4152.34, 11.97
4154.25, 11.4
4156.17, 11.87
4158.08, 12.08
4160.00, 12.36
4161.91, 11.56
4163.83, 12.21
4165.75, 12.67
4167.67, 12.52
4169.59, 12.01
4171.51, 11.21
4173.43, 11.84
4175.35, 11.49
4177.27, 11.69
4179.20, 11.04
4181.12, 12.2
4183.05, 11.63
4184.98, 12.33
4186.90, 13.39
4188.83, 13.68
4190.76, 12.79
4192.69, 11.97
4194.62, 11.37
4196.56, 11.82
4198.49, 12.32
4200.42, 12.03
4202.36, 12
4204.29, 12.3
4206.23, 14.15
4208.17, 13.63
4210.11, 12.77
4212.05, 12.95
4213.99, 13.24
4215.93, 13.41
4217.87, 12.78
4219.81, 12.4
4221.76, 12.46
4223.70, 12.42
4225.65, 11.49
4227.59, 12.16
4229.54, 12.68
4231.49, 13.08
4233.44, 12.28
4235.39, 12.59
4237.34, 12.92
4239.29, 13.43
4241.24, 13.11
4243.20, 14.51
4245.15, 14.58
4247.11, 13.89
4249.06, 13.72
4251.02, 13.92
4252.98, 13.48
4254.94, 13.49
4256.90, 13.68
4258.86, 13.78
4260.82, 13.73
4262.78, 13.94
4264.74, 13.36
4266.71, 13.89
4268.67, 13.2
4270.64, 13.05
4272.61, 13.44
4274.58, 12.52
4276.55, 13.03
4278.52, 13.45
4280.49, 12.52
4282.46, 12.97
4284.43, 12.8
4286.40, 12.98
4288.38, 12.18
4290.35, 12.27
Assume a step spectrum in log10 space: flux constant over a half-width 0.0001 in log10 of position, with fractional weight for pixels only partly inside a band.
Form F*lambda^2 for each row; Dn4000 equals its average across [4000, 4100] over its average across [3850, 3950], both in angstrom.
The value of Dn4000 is 1.88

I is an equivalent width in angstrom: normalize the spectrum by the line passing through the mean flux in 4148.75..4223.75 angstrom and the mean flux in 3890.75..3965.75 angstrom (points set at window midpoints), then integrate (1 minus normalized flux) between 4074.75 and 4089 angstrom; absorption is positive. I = -3.3 angstrom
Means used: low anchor 7.64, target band 12.8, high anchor 12.3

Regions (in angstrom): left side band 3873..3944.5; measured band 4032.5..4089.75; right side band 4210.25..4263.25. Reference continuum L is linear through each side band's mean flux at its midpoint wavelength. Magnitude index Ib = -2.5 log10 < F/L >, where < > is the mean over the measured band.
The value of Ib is -0.21 mag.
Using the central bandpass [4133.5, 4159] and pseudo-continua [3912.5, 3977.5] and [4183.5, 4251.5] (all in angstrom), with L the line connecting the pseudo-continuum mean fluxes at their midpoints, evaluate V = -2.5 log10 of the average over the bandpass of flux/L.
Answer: -0.06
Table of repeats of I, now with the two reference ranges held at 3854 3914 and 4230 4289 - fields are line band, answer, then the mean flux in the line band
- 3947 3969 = 3.5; 7.22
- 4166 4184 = 0.3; 11.8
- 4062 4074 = -1.5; 11.7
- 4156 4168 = -0.4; 12.2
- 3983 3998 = -3.5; 11.2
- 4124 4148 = -1.4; 12.1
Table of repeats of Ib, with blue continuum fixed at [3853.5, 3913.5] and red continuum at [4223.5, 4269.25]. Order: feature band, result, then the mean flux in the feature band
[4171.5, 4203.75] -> 0.03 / 12.1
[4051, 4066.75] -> -0.16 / 11.9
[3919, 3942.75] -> 0.33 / 6.03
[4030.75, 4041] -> -0.23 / 12.3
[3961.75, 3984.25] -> 0.23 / 7.2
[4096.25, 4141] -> -0.08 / 12.1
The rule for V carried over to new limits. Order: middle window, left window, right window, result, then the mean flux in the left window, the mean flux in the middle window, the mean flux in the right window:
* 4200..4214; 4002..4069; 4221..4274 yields 0.02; 12.5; 12.9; 13.3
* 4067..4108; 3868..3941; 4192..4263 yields -0.17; 7.33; 12.3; 13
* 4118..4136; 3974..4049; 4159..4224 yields -0.02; 11.9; 12.4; 12.4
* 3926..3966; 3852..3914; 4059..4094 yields 0.34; 7.43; 6.66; 12.4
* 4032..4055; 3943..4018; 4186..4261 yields -0.16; 9.63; 12.2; 13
